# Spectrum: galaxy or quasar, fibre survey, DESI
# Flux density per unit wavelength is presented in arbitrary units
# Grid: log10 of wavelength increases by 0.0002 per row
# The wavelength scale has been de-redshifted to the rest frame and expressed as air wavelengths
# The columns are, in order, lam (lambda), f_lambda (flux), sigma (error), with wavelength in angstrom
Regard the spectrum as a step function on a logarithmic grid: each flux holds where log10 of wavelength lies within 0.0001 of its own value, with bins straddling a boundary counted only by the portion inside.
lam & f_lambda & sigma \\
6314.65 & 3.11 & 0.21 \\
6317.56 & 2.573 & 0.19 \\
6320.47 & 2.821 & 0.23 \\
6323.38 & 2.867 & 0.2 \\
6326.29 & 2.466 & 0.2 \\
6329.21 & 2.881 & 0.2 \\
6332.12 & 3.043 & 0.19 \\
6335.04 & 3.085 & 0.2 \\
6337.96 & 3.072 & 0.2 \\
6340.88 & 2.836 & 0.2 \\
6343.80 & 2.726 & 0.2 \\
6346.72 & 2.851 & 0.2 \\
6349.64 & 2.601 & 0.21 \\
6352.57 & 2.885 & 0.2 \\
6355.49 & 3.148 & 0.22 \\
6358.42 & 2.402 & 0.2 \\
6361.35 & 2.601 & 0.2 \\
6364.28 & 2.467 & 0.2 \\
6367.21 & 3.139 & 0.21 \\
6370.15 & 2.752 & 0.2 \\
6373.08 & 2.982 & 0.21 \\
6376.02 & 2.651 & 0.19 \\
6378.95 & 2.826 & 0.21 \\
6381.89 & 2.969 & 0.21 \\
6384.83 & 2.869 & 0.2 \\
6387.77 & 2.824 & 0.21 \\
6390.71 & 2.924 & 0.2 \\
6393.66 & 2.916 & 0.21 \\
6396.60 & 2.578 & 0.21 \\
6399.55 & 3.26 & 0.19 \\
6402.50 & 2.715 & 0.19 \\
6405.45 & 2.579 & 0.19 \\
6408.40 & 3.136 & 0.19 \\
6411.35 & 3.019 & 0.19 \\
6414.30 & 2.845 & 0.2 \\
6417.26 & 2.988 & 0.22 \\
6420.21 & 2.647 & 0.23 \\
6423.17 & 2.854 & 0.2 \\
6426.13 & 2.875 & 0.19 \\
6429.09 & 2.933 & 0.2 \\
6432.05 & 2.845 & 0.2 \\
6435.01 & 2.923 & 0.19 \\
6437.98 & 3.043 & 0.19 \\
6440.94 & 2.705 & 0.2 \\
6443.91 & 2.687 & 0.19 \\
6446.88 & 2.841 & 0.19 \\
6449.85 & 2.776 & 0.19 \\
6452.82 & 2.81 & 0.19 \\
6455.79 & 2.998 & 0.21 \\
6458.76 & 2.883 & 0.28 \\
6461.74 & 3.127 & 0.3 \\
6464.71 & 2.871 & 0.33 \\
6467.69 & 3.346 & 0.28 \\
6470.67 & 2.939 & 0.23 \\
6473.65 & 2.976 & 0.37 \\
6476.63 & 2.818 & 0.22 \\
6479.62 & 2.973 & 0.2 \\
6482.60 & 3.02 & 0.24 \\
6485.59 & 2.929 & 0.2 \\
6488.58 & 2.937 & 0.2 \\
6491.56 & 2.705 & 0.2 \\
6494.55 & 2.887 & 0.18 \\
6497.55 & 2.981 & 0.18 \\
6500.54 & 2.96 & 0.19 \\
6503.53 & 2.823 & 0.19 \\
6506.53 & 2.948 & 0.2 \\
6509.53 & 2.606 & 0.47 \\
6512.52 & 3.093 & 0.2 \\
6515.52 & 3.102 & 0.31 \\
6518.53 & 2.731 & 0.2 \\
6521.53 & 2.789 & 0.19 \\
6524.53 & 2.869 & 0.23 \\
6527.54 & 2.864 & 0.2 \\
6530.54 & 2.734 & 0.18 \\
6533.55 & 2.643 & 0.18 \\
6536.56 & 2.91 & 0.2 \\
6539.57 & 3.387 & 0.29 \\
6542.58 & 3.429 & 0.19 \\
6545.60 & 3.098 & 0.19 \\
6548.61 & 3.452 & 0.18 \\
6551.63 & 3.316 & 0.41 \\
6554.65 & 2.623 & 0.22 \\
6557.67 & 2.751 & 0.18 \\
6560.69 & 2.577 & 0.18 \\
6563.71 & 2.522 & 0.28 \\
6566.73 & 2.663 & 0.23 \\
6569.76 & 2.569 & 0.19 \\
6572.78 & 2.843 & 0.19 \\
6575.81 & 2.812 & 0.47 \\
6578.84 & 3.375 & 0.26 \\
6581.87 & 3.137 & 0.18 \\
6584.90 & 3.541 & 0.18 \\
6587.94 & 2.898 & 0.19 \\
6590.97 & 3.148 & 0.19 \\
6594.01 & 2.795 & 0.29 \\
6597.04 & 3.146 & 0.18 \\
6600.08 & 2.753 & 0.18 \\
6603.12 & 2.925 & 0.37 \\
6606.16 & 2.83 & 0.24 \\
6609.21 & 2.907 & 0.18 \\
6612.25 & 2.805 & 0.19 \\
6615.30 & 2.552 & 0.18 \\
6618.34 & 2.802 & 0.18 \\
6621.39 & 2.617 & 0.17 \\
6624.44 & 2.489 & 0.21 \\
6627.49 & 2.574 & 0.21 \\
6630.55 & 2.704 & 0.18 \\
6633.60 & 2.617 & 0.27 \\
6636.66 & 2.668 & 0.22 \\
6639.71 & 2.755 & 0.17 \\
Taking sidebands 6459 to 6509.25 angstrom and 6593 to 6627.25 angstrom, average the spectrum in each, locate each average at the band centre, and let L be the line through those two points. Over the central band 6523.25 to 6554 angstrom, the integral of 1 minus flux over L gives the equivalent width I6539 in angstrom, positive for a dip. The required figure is -2.0 angstrom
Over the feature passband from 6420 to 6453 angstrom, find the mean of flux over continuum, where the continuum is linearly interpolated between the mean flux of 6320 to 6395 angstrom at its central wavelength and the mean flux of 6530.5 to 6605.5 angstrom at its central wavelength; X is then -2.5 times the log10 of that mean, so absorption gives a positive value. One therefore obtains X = 0.017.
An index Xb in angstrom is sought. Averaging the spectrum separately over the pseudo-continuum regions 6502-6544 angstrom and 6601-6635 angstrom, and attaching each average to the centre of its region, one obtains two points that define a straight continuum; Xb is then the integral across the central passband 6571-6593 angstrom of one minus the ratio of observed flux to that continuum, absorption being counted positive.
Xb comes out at -2.38 angstrom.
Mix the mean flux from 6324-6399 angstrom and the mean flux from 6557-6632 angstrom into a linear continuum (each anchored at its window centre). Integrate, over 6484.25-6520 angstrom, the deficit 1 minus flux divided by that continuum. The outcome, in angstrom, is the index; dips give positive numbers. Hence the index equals -0.8 angstrom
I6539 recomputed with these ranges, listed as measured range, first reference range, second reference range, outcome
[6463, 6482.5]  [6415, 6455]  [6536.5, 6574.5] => -0.8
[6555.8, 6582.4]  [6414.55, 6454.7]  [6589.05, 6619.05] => 0.7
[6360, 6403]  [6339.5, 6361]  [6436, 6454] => -0.8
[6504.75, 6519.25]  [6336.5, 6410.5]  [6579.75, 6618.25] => 0.0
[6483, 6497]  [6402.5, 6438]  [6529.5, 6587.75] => 0.2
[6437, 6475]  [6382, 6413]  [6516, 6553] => 0.3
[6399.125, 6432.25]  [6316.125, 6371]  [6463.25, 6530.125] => -0.3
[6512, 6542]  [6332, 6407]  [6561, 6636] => -1.0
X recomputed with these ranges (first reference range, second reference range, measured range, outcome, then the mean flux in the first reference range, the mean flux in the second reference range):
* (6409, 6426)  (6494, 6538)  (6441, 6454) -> 0.04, 2.88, 2.86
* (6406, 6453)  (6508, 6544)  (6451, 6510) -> -0.01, 2.87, 2.93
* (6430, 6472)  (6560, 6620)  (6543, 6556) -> -0.09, 2.91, 2.88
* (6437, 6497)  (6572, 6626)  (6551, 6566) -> 0.07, 2.91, 2.91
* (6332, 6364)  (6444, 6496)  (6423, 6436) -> 0.00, 2.82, 2.93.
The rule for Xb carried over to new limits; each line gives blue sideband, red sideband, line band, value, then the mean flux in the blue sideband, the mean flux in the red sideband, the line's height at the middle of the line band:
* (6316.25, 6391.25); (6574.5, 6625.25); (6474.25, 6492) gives -0.26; 2.82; 2.92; 2.87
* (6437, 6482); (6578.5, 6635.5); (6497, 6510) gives 0.12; 2.92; 2.86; 2.9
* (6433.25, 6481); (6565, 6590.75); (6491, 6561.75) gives 0.56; 2.92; 2.98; 2.96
